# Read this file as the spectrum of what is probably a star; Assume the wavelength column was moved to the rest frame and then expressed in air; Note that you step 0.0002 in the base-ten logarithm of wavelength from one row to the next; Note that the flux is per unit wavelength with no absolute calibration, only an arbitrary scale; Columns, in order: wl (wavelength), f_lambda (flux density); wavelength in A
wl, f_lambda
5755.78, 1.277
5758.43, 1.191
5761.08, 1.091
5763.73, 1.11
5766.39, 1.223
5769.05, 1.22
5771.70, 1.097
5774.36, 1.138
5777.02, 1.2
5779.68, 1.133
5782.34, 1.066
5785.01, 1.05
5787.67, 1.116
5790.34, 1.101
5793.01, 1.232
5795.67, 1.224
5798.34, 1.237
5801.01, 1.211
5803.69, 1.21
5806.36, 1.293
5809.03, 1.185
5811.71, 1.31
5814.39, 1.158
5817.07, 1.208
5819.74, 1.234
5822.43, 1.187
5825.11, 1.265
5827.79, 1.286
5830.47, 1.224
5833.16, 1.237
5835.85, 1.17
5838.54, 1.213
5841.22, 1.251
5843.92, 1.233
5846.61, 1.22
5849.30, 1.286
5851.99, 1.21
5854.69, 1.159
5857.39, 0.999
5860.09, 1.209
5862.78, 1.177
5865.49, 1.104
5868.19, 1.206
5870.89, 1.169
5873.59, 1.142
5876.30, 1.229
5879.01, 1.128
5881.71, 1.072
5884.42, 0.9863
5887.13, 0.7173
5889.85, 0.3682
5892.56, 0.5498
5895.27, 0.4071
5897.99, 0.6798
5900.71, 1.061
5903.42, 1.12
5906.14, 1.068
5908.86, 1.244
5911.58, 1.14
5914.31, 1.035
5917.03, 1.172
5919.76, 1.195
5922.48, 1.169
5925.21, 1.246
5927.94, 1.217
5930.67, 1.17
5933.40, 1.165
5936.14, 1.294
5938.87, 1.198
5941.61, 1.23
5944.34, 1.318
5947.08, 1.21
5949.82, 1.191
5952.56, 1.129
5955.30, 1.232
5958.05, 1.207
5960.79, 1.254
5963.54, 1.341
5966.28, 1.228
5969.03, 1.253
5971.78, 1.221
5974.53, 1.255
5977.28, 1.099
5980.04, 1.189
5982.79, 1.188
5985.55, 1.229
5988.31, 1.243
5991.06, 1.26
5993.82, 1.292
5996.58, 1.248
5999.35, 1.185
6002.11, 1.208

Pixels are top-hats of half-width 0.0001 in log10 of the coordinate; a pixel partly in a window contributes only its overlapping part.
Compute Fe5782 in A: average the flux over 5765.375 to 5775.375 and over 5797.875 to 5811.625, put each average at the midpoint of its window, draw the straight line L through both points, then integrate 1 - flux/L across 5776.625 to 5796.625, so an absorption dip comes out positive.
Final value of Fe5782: 1.1 A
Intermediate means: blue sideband 1.17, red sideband 1.23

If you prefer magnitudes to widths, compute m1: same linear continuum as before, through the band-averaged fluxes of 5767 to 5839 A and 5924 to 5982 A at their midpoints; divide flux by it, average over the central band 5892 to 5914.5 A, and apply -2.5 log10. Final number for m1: 0.29 mag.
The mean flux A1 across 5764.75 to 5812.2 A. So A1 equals 1.18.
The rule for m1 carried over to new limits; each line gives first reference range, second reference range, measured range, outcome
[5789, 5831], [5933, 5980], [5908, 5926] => 0.052 mag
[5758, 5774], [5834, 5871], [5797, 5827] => -0.052 mag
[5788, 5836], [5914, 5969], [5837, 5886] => 0.049 mag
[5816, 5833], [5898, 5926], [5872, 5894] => 0.277 mag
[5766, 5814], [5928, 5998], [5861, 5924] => 0.195 mag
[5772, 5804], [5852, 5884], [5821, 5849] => -0.075 mag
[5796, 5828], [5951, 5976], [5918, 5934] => 0.035 mag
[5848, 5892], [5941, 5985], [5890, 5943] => 0.089 mag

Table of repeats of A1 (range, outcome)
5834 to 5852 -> 1.23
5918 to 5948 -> 1.22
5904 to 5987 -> 1.2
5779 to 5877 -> 1.19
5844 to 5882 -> 1.17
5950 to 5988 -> 1.22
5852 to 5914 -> 1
